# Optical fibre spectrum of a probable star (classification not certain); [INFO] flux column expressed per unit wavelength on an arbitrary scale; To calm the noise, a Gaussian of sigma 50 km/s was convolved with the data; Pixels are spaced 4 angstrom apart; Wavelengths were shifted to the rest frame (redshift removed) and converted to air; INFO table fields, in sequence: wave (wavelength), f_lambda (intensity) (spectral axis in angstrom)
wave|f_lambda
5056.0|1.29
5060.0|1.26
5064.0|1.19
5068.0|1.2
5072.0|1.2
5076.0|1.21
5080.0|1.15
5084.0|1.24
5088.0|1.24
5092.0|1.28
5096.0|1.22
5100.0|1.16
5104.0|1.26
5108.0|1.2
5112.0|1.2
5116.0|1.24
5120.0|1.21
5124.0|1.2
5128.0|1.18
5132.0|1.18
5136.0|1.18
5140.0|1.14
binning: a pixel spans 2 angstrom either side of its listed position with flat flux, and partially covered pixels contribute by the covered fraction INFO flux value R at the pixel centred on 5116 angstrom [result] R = 1.24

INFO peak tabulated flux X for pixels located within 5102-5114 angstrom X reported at 1.26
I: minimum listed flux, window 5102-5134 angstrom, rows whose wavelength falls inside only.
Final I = 1.18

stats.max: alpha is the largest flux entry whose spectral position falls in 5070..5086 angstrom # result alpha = 1.24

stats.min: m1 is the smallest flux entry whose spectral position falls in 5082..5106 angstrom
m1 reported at 1.16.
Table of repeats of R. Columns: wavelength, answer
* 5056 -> 1.29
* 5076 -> 1.21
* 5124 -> 1.2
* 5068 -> 1.2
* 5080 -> 1.15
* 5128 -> 1.18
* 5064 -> 1.19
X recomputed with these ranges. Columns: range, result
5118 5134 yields 1.21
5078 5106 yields 1.28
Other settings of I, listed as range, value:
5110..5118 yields 1.2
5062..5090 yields 1.15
